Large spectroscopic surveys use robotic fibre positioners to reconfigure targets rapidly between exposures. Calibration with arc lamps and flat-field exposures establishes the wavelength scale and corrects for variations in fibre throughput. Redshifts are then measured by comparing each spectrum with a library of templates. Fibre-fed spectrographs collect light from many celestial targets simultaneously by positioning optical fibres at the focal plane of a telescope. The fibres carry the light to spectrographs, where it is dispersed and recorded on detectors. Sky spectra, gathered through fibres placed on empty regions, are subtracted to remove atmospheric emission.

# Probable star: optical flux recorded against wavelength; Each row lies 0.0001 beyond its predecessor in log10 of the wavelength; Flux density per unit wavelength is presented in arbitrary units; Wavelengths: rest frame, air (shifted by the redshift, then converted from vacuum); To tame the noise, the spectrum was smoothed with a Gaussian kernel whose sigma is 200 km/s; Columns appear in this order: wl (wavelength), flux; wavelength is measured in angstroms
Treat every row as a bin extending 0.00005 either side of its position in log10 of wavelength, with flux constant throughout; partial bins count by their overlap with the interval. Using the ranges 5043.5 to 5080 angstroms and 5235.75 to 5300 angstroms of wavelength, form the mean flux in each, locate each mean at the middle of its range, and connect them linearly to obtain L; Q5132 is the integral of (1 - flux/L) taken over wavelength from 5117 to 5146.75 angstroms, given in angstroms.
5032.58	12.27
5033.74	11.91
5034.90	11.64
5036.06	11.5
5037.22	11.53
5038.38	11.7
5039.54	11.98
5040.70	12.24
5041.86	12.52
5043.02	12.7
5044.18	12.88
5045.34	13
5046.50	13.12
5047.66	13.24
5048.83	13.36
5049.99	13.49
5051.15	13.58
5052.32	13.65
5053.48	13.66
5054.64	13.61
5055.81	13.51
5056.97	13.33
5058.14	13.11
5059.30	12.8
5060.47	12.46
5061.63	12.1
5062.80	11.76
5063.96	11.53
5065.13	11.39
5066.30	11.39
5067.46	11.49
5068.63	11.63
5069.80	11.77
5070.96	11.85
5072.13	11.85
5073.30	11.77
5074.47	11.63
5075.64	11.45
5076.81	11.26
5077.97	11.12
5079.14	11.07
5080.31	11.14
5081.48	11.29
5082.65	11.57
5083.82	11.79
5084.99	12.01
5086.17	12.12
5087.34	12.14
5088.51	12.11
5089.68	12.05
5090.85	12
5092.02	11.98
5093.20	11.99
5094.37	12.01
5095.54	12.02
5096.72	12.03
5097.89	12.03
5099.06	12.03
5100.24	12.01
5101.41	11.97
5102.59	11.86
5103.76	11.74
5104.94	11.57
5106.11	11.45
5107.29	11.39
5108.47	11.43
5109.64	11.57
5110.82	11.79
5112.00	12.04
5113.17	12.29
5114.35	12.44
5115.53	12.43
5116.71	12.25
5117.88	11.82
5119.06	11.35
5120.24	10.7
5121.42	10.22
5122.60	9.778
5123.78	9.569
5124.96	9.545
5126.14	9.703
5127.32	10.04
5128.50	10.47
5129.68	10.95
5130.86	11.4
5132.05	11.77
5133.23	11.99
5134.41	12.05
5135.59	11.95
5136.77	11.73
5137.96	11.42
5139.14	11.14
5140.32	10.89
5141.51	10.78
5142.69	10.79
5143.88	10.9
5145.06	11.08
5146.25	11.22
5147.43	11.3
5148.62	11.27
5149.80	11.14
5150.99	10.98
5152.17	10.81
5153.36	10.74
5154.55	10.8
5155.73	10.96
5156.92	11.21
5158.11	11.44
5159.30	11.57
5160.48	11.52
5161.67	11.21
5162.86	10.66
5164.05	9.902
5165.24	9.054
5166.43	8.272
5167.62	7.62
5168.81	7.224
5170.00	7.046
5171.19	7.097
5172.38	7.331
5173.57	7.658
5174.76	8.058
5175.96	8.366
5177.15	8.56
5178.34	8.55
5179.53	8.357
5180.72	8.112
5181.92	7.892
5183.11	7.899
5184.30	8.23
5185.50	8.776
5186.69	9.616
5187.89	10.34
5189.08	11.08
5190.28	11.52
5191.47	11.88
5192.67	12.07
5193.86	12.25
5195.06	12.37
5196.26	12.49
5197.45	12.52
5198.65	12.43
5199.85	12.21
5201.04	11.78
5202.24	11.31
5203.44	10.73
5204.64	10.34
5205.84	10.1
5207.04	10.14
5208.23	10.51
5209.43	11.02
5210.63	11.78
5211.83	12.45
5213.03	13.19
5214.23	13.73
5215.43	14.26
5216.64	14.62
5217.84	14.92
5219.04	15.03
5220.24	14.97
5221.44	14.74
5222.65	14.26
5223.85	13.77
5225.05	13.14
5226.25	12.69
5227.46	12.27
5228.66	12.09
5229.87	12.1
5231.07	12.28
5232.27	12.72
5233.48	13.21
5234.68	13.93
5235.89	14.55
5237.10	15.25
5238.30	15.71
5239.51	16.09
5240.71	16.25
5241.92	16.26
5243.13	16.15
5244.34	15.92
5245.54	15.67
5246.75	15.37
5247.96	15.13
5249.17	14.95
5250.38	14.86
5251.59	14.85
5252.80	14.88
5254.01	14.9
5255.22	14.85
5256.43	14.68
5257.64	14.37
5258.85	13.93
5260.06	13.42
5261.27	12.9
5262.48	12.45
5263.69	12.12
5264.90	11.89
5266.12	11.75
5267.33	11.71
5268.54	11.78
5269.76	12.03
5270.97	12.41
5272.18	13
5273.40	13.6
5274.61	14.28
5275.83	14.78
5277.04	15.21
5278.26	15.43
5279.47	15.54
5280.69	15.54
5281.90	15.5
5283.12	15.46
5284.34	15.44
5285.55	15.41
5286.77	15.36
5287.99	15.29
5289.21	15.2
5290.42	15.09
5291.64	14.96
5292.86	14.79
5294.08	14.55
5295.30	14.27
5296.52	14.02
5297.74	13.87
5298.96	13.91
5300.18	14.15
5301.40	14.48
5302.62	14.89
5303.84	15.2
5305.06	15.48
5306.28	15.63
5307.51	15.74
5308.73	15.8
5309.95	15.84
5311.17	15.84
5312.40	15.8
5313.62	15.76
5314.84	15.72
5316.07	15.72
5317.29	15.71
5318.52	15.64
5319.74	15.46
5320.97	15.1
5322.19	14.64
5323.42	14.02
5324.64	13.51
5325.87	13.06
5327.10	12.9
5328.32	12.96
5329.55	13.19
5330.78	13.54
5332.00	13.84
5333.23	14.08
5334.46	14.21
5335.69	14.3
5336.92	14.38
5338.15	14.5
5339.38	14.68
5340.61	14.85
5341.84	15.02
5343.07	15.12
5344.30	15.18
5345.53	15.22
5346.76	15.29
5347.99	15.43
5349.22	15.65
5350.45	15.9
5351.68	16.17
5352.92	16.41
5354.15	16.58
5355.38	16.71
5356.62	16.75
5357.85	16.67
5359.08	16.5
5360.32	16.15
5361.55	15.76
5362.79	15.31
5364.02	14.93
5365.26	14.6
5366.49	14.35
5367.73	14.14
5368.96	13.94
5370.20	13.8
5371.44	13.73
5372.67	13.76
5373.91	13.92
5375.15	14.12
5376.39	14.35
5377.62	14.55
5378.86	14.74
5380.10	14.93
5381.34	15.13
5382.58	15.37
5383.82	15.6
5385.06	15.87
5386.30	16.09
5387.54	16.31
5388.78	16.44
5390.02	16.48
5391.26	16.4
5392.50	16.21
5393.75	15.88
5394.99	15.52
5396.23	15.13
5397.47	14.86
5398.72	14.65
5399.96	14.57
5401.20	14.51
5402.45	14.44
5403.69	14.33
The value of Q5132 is 4.9 angstroms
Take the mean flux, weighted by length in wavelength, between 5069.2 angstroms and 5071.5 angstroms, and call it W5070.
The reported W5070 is 11.8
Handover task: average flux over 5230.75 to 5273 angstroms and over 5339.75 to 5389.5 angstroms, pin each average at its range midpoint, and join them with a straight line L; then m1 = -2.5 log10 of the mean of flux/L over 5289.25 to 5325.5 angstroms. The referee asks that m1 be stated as -0.03 mag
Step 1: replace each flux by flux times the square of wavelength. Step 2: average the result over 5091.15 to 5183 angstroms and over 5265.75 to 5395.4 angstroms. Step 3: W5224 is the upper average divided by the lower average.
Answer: 1.5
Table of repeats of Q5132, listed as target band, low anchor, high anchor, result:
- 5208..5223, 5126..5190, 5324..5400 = -2.78 angstroms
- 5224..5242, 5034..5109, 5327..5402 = -0.11 angstroms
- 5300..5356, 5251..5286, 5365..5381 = -3.52 angstroms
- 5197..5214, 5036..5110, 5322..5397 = 2.46 angstroms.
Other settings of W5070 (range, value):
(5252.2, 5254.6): 14.9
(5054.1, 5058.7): 13.4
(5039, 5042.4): 12.3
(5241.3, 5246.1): 16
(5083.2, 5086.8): 11.9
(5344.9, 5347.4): 15.3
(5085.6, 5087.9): 12.1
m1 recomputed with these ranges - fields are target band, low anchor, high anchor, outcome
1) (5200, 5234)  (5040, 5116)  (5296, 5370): 0.09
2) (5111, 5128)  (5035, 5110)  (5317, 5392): 0.14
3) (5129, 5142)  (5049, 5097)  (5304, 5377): 0.12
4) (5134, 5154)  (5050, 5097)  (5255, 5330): 0.15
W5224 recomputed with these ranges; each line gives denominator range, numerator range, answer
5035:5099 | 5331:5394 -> 1.40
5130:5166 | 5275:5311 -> 1.43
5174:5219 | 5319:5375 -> 1.43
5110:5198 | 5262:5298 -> 1.42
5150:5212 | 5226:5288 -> 1.44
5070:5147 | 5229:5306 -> 1.33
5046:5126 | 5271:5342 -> 1.35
